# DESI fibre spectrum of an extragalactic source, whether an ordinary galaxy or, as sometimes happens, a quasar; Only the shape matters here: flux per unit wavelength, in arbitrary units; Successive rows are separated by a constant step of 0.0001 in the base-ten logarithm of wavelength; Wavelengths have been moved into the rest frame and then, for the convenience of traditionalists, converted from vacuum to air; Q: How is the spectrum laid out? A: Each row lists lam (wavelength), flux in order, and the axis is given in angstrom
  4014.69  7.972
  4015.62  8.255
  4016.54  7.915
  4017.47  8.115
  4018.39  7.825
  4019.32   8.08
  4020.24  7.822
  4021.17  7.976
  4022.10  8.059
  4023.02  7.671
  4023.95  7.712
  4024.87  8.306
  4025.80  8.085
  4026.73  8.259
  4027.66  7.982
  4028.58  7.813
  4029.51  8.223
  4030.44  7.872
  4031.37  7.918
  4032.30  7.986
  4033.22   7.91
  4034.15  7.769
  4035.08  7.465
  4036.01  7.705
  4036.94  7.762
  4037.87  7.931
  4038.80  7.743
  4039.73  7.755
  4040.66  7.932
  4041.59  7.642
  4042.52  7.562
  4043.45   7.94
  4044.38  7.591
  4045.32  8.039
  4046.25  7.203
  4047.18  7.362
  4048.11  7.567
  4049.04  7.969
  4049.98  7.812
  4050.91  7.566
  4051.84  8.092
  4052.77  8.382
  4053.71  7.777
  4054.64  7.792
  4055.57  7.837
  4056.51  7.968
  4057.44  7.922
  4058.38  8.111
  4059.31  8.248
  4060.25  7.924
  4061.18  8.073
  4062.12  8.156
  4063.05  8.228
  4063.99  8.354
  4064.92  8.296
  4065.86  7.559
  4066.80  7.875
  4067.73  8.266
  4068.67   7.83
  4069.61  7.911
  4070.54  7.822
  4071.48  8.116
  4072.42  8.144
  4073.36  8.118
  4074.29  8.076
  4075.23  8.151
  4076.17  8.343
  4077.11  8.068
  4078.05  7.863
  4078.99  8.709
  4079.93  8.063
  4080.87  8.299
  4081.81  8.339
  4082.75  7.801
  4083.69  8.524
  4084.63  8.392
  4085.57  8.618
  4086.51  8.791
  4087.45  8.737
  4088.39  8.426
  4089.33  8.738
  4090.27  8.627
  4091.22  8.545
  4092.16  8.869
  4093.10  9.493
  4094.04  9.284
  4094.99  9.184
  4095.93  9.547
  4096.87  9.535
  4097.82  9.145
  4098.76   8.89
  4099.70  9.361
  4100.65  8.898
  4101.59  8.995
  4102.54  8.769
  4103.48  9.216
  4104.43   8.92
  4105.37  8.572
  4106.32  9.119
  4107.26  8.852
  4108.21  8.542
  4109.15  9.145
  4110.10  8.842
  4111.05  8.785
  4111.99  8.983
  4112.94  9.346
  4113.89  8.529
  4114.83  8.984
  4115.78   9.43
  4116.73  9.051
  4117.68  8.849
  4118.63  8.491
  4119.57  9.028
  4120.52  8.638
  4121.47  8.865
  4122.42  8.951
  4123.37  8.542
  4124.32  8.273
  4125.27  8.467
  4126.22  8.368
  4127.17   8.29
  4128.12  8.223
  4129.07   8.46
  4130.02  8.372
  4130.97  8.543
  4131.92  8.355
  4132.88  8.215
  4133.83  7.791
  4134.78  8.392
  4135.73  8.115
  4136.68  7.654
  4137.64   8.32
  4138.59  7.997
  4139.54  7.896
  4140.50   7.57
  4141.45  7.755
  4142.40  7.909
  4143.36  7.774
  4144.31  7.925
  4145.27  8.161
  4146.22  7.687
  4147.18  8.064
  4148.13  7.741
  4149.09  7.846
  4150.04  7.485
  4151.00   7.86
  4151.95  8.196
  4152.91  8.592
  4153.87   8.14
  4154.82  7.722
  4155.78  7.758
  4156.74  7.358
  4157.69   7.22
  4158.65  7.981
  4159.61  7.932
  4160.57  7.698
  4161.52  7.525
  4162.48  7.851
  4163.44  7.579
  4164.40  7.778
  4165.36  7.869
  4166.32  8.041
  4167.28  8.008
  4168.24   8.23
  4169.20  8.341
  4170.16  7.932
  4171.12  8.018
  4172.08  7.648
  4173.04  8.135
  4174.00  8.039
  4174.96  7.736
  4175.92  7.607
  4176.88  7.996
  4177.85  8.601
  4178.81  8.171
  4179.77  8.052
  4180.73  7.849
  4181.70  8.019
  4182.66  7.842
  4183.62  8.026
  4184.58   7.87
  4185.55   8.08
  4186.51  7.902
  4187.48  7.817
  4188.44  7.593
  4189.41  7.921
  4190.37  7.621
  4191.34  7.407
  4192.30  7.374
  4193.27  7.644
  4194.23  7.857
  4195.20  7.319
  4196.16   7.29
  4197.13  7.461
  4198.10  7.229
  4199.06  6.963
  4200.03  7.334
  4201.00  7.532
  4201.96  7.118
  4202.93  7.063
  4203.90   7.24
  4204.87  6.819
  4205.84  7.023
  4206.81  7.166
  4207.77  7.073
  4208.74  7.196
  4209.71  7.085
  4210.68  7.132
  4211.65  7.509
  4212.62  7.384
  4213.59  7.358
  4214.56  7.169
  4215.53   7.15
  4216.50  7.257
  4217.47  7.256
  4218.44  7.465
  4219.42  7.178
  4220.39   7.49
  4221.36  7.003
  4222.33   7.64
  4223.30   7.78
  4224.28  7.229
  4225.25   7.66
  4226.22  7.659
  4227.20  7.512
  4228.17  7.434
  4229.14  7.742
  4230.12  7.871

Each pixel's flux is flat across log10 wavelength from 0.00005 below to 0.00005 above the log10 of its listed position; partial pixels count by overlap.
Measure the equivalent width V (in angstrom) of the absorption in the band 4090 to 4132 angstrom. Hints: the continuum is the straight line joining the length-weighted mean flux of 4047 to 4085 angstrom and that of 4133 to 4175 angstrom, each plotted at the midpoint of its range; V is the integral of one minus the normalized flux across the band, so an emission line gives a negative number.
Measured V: -4.7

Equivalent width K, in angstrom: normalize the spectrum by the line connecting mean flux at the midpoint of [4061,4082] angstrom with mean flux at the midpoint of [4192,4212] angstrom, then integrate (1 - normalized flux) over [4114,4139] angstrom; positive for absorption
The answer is -2.4 angstrom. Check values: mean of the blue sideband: 8.11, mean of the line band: 8.49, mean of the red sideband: 7.26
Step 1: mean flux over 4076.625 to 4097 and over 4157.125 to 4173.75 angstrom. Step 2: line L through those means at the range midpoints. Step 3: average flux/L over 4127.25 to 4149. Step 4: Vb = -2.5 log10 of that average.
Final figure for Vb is 0.01 mag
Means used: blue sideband 8.64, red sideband 7.87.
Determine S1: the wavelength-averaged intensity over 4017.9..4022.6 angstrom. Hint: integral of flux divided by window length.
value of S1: 7.96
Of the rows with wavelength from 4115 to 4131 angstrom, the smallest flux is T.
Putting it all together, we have 8.223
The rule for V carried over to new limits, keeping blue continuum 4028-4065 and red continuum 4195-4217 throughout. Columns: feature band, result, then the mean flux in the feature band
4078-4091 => -1.2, 8.44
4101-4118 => -3.0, 8.94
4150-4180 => -2.2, 7.91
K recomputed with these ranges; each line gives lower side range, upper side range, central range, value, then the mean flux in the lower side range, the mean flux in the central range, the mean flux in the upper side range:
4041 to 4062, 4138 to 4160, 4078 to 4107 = -3.5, 7.84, 8.8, 7.85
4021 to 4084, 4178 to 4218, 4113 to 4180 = -4.2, 7.96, 8.13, 7.48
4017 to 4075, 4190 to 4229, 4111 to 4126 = -2.3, 7.92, 8.82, 7.33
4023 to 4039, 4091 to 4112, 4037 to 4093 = 2.4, 7.9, 8.08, 9.03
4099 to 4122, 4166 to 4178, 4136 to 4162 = 1.6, 8.93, 7.85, 8.01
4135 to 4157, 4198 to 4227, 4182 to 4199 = -0.4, 7.9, 7.65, 7.28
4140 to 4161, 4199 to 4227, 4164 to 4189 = -1.2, 7.83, 7.97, 7.28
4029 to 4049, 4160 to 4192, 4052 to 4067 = -0.5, 7.76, 8.03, 7.9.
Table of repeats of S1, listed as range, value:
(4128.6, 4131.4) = 8.46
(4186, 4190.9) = 7.76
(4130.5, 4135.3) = 8.26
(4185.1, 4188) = 7.93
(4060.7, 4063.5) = 8.17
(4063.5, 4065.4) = 8.31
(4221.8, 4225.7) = 7.57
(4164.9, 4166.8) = 7.95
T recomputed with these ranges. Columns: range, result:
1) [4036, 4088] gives 7.203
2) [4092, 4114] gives 8.529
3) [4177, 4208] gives 6.819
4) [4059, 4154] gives 7.485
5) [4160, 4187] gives 7.525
